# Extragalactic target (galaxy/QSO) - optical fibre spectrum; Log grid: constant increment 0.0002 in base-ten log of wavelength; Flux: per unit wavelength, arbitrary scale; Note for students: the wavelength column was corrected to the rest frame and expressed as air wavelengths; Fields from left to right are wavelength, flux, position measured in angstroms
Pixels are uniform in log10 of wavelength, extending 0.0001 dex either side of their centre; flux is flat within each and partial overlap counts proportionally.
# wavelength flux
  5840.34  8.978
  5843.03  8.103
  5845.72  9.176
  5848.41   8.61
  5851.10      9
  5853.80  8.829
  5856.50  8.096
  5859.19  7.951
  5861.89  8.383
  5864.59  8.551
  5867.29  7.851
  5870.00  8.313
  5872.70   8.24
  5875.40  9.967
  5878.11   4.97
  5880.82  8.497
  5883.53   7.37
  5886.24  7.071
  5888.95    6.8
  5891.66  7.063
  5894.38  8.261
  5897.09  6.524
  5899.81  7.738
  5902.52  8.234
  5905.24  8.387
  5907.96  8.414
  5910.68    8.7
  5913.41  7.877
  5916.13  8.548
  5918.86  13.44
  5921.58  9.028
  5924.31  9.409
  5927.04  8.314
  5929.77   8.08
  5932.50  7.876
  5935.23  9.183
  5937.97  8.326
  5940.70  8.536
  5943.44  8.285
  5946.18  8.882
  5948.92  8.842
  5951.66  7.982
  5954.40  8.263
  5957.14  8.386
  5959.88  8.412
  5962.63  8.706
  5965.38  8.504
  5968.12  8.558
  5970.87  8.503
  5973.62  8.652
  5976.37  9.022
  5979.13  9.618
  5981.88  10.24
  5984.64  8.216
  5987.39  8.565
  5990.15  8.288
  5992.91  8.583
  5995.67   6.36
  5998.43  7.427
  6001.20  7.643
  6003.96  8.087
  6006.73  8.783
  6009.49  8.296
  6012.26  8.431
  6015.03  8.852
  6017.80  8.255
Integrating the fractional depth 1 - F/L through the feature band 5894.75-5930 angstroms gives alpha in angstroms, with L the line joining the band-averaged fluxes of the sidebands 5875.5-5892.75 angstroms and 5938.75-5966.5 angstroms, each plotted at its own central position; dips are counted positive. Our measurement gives -4.4 angstroms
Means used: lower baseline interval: 7.18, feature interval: 8.68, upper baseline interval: 8.48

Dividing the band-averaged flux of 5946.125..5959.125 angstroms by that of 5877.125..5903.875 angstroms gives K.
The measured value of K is 1.2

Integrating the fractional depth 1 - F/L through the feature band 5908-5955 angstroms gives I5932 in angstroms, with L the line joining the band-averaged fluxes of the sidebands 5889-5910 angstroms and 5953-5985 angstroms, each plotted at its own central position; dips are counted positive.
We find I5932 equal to -3.3 angstroms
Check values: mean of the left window 7.77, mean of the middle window 8.79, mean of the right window 8.77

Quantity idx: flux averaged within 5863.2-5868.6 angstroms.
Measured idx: 8.21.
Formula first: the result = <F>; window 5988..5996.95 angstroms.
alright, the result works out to 7.83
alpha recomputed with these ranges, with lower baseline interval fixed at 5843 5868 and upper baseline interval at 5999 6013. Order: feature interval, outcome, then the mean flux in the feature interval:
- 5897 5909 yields 0.6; 7.99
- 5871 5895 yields 2.5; 7.57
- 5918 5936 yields -1.9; 9.23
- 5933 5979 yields -1.6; 8.58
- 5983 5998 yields 0.4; 8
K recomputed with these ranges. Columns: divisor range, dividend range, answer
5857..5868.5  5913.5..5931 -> 1.14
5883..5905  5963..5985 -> 1.20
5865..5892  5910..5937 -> 1.18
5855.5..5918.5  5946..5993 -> 1.09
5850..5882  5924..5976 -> 1.04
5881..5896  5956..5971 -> 1.15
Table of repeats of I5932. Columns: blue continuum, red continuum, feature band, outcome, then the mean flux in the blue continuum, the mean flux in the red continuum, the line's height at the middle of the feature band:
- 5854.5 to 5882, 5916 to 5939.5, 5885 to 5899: 2.22 angstroms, 8.1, 9.16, 8.52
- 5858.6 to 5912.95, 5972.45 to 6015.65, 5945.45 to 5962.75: -0.52 angstroms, 7.86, 8.43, 8.22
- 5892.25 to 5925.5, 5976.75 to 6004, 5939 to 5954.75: 0.08 angstroms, 8.67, 8.34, 8.52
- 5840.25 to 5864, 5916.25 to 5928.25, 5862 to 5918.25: 8.05 angstroms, 8.55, 9.91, 9.29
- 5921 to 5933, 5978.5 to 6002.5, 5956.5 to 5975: -0.32 angstroms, 8.56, 8.29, 8.39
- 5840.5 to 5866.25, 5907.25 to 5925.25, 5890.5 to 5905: 2.38 angstroms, 8.54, 9.38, 9.13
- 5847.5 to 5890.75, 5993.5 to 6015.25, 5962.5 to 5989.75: -2.98 angstroms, 8.01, 7.96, 7.97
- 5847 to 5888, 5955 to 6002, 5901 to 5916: -0.18 angstroms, 8.1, 8.46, 8.23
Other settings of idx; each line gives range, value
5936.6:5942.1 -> 8.43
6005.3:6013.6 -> 8.5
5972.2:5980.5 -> 9.09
